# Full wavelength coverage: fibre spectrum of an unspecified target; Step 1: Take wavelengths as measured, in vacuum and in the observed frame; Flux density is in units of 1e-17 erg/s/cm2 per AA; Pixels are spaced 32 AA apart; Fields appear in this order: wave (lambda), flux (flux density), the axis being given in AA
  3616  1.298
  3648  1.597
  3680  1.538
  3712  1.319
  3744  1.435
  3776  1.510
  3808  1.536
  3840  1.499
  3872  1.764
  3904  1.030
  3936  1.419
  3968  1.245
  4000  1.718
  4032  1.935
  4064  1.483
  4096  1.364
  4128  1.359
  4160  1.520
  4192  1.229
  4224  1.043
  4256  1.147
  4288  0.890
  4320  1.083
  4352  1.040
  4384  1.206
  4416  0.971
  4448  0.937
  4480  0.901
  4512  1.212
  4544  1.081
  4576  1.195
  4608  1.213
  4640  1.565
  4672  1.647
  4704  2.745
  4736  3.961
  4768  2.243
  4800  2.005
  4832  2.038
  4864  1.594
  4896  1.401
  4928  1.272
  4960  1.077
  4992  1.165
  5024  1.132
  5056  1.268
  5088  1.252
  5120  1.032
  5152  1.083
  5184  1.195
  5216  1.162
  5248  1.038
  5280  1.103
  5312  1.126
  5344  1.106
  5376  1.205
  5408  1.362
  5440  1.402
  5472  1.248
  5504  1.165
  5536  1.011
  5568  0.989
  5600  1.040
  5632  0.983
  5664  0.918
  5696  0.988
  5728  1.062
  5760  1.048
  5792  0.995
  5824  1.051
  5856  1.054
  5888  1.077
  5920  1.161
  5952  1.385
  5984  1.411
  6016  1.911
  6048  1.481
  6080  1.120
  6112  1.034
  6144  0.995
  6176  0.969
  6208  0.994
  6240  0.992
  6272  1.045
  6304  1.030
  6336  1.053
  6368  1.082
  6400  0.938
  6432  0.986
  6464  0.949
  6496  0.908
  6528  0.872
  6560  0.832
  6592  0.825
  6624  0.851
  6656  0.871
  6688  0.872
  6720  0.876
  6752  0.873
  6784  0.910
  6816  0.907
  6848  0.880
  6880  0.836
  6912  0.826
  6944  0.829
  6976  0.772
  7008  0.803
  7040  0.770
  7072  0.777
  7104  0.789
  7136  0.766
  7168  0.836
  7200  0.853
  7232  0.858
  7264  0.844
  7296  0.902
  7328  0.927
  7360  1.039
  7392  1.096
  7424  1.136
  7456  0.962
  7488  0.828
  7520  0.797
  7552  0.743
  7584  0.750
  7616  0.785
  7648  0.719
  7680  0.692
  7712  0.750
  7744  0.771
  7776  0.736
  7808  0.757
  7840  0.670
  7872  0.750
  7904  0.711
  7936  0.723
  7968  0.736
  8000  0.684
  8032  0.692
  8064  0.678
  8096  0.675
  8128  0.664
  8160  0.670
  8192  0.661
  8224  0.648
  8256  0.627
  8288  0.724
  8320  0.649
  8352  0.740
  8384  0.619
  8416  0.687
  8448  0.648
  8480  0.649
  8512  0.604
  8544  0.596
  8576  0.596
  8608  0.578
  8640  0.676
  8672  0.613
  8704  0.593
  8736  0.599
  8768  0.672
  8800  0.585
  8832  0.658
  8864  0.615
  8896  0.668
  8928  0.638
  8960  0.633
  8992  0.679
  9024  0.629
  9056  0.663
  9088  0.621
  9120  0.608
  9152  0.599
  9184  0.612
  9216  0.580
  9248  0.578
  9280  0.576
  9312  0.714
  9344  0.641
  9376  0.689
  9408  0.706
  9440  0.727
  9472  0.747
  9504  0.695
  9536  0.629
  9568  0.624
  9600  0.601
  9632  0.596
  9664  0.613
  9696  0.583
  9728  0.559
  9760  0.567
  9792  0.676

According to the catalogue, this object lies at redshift 2.872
